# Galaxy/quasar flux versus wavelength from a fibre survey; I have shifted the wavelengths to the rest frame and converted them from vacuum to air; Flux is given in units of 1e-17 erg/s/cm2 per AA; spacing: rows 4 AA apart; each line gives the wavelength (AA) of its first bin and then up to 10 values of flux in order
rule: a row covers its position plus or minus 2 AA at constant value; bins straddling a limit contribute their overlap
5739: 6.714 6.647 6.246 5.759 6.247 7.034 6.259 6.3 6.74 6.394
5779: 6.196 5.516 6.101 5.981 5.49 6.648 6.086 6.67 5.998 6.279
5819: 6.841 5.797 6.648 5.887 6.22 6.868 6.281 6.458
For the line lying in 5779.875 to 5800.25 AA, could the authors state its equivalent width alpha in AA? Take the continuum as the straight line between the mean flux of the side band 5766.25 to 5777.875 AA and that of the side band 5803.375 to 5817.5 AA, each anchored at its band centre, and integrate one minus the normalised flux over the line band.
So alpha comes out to 1.5 AA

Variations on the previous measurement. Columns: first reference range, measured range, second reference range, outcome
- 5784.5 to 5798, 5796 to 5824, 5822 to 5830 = -1.1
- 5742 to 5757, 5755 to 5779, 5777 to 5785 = -1.9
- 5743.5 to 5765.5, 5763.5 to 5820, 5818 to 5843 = 1.1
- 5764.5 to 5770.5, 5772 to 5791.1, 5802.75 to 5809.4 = 1.0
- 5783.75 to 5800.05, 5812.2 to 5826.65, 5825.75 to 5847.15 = -0.2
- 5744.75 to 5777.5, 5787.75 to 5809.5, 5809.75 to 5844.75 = 0.6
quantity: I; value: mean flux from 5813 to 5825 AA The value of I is 6.31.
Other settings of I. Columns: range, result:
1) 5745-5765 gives 6.31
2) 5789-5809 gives 6.17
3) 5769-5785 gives 6.21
